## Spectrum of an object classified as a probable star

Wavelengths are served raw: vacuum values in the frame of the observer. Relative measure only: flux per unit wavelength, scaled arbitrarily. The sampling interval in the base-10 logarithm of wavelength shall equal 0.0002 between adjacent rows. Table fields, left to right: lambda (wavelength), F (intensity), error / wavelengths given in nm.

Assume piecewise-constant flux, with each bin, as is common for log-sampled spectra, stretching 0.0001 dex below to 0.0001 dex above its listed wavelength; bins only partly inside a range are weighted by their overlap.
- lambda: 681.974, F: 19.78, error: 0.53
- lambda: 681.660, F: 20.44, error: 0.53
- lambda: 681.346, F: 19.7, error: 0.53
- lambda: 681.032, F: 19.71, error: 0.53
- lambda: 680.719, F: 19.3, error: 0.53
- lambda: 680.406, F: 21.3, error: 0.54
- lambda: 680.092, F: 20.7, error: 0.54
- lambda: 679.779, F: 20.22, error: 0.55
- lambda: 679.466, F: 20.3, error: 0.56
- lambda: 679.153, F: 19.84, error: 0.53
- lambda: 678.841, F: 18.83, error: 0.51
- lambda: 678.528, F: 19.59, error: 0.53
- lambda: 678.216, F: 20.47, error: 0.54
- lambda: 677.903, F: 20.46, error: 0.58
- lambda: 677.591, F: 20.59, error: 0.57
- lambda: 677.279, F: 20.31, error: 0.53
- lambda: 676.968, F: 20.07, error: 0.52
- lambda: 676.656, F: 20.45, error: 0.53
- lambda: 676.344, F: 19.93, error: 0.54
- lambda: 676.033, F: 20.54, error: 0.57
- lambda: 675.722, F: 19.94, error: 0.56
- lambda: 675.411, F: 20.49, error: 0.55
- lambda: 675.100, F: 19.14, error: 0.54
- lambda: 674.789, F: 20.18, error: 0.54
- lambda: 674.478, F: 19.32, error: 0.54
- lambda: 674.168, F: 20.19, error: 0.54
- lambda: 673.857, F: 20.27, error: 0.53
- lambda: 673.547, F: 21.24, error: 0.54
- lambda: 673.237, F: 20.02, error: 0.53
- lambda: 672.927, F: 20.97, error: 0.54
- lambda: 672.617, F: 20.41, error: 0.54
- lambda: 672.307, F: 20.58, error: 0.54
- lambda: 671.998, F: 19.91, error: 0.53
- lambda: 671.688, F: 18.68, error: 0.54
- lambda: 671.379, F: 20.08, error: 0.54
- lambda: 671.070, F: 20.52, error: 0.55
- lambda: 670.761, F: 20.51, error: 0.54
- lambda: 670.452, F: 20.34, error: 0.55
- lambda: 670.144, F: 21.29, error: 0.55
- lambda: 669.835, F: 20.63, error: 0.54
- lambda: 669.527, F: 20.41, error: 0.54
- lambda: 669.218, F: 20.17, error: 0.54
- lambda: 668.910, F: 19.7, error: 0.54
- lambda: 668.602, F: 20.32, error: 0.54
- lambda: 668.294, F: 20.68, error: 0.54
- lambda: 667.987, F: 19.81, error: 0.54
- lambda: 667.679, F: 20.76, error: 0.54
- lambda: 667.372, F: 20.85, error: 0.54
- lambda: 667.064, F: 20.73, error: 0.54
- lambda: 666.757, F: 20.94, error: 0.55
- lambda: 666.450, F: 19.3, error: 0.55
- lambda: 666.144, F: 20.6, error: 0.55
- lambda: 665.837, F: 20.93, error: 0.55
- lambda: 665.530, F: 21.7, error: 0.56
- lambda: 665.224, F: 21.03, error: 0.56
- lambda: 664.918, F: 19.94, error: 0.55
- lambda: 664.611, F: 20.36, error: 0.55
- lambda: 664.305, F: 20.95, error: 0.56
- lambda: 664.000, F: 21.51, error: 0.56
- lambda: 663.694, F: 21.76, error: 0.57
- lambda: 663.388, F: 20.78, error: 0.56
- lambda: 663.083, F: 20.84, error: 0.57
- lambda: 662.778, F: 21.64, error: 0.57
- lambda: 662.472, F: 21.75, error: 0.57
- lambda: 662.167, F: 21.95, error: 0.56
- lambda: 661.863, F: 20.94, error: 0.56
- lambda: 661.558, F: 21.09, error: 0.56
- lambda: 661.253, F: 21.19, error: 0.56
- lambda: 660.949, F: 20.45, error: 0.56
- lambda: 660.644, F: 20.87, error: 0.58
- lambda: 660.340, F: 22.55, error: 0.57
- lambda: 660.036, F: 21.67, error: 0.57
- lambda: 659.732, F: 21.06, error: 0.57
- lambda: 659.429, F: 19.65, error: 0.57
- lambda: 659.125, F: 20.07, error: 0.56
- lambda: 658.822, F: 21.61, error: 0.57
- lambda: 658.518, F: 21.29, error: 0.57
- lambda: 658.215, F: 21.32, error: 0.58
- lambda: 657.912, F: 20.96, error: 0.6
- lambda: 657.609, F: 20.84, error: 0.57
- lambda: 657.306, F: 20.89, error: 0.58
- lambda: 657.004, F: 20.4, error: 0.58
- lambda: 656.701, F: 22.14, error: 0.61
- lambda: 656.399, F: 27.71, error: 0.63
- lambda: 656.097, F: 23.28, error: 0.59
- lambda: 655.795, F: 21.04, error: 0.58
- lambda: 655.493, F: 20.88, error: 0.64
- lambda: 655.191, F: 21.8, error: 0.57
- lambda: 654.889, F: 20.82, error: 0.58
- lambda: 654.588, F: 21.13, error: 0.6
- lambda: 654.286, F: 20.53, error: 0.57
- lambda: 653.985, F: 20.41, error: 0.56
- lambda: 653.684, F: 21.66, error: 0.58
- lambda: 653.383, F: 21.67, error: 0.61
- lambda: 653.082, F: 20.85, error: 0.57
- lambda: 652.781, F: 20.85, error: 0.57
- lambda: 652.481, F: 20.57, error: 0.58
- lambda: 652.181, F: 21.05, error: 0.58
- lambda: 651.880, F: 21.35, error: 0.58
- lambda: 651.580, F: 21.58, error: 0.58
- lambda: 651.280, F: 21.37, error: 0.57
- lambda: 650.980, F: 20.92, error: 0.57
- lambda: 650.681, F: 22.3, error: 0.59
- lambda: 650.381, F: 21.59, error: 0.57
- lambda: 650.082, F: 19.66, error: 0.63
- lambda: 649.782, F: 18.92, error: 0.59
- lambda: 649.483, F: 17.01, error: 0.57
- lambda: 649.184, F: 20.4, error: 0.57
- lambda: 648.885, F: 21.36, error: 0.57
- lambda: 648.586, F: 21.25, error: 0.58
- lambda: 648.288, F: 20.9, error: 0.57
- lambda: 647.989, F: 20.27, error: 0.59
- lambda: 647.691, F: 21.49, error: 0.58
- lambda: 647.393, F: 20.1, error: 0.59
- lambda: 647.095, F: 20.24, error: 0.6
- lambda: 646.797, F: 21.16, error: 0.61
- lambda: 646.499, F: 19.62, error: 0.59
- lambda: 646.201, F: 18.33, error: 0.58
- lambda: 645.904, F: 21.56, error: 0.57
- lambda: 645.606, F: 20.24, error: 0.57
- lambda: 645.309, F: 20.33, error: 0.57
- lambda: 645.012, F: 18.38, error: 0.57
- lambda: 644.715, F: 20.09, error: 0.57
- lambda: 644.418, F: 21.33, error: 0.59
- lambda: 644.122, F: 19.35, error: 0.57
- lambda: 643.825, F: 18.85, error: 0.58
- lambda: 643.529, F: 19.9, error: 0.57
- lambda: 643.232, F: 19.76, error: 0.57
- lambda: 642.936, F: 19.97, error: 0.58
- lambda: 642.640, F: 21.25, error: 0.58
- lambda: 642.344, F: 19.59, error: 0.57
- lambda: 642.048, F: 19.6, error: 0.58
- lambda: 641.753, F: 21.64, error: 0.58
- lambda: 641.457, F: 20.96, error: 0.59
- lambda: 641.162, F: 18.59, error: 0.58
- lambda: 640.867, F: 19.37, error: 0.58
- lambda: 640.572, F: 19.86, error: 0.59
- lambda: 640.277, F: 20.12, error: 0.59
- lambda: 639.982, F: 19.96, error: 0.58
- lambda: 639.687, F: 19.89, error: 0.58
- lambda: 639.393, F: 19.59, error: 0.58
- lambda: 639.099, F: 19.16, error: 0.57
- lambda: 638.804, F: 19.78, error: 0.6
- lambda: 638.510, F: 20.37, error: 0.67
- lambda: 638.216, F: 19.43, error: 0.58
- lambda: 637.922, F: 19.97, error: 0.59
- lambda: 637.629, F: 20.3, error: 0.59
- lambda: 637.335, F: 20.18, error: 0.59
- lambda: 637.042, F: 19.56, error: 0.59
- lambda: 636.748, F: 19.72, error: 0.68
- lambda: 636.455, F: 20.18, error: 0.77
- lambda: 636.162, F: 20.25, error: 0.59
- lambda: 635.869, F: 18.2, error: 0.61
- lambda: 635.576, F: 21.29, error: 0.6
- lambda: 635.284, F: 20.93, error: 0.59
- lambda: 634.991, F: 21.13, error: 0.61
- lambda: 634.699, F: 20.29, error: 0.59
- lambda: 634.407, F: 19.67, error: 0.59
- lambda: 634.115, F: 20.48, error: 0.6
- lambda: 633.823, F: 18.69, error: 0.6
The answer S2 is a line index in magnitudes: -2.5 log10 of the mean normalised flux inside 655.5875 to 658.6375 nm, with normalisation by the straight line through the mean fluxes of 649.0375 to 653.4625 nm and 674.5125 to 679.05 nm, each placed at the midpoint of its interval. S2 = -0.07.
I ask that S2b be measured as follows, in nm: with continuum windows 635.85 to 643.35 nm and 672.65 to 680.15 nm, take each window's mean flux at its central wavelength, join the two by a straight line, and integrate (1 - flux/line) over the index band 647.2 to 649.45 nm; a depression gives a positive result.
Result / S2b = -0.07 nm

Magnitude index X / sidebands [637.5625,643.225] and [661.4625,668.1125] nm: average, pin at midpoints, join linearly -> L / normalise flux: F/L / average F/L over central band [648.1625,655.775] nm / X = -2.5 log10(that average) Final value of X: -0.02 mag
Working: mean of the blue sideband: 20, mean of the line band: 20.8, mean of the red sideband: 20.9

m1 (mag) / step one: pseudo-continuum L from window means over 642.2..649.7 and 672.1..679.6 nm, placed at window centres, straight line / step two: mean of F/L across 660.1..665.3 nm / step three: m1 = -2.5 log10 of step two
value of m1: -0.05 mag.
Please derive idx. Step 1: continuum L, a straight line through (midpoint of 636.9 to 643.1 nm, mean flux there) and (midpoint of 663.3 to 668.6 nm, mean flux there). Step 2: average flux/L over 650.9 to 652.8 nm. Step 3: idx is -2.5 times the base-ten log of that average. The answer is -0.04 mag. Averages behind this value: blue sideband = 20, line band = 21.1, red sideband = 20.7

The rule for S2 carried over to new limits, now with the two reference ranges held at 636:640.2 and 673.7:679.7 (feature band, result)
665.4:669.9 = -0.026 mag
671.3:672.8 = 0.005 mag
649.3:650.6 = 0.025 mag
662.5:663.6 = -0.063 mag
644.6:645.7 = 0.010 mag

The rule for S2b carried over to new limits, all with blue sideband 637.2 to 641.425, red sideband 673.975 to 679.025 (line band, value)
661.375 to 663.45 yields -0.14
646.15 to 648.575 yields -0.07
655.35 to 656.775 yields -0.23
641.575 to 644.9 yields -0.05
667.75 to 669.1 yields -0.01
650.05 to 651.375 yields -0.10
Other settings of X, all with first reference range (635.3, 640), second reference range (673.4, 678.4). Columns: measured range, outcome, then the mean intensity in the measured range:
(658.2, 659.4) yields -0.043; 20.9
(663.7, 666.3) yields -0.042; 20.9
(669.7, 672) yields -0.005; 20.3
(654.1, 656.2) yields -0.066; 21.3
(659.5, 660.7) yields -0.073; 21.5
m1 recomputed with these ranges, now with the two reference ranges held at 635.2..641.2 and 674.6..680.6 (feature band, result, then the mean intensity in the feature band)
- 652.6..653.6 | -0.06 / 21.1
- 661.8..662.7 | -0.08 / 21.6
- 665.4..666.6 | -0.03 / 20.6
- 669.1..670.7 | -0.02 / 20.6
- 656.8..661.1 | -0.05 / 21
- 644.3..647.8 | -0.02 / 20.2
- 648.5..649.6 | 0.00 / 20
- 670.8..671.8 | 0.01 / 19.9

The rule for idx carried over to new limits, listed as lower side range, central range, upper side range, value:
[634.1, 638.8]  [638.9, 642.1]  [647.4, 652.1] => 0.021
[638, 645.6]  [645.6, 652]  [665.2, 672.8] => -0.027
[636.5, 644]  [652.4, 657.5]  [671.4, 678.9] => -0.083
